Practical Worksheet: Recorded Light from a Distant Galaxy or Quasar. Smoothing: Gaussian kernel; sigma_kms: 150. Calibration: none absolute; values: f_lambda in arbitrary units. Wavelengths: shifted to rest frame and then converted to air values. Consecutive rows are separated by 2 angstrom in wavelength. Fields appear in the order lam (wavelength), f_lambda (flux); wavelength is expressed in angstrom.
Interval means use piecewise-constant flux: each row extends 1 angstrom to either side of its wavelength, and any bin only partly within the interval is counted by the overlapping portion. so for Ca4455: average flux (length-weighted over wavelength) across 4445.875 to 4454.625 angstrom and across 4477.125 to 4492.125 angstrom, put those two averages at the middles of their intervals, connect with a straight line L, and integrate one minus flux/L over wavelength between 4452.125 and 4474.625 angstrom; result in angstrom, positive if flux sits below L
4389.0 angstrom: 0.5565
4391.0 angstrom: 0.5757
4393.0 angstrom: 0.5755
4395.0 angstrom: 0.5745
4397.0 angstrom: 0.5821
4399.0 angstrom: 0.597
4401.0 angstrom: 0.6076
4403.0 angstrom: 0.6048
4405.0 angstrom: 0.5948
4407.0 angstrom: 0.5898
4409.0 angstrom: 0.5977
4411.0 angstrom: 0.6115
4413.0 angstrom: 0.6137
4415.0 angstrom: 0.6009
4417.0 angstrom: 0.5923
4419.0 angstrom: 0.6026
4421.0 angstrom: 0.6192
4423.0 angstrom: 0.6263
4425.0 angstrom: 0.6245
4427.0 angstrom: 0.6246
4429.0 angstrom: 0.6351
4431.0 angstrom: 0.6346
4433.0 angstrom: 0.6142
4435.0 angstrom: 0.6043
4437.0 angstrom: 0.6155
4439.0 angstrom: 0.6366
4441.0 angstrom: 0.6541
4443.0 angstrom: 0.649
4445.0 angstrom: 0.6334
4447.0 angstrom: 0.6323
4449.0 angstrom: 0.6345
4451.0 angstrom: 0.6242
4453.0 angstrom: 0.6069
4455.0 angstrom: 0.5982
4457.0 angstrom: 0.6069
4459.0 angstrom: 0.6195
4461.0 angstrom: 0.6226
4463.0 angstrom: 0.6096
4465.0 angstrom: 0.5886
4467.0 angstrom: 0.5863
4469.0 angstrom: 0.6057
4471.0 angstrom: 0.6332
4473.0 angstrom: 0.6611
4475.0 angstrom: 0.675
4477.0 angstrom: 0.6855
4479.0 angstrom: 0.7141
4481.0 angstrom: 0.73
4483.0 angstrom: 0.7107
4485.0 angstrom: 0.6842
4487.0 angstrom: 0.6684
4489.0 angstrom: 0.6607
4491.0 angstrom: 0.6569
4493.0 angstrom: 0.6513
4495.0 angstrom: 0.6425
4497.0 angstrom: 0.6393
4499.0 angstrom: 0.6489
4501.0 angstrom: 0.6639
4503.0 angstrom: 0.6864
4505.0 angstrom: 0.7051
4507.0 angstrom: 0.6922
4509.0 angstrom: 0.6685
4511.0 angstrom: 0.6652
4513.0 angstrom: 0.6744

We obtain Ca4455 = 1.2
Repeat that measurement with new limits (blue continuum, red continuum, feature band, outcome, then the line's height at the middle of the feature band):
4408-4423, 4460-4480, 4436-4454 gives -0.2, 0.624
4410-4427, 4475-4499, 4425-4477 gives 1.3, 0.642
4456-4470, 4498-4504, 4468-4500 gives -1.4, 0.639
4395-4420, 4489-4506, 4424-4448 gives -0.4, 0.619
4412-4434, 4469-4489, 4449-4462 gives 0.8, 0.653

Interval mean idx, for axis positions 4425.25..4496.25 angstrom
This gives 0.64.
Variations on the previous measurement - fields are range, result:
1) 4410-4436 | 0.616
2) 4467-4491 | 0.671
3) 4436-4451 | 0.636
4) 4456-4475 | 0.618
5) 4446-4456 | 0.619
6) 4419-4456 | 0.625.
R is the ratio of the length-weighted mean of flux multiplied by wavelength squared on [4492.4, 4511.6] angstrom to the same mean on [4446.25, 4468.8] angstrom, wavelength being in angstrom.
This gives 1.11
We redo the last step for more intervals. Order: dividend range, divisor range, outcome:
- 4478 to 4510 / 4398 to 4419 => 1.17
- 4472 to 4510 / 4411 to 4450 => 1.11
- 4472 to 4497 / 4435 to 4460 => 1.10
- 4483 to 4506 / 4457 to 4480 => 1.06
